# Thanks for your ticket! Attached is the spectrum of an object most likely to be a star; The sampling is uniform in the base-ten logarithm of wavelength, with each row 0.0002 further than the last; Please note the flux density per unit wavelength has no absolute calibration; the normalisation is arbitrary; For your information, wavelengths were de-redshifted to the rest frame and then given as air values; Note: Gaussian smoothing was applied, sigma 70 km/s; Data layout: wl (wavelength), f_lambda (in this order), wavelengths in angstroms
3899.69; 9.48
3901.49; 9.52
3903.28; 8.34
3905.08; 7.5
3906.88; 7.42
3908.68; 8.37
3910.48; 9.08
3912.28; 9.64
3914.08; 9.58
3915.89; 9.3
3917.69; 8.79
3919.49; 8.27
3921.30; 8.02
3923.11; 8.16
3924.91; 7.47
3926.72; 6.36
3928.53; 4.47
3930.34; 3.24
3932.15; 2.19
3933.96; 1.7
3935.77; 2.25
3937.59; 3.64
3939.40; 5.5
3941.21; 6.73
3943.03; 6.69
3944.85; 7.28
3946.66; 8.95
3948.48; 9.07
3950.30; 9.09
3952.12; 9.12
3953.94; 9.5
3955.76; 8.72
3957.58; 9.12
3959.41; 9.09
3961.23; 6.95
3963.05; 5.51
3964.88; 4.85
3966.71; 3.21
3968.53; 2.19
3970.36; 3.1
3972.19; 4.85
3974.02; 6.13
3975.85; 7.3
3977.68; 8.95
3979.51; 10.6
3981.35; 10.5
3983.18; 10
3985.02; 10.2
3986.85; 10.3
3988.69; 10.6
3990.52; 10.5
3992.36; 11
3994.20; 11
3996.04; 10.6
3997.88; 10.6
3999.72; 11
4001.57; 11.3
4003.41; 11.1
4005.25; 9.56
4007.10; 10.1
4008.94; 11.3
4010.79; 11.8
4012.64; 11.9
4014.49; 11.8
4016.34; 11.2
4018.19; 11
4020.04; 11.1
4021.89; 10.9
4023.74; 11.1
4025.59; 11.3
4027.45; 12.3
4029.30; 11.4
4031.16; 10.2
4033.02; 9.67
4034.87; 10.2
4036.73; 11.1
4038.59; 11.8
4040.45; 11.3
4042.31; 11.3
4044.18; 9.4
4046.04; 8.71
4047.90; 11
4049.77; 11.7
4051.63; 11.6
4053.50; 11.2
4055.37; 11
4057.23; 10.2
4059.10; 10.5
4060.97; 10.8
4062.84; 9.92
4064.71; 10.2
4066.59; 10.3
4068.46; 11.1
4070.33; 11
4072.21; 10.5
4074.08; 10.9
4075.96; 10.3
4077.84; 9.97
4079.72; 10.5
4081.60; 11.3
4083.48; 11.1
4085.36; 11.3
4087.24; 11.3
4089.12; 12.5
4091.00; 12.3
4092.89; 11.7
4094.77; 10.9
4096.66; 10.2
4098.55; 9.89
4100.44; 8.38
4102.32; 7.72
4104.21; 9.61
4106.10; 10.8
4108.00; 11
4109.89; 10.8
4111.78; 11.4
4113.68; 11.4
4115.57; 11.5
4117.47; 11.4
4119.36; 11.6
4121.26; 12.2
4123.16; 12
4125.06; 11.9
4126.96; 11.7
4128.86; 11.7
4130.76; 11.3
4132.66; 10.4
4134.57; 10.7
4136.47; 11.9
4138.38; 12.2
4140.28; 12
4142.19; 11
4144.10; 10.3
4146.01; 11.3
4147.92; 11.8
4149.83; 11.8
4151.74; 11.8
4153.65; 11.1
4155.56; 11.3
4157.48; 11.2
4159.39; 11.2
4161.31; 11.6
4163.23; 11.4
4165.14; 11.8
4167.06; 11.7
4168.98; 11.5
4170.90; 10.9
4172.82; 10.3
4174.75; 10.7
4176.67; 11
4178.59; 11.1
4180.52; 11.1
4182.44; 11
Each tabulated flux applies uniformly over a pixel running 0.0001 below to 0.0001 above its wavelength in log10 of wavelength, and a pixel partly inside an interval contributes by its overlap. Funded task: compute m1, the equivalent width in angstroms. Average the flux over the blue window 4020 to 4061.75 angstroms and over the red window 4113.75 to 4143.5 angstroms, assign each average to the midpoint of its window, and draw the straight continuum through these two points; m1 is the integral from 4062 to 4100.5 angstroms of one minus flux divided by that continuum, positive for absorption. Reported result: 1.30 angstroms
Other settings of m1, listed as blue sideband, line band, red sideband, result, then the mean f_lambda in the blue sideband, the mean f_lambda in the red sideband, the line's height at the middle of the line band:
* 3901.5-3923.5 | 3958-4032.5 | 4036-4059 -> 4.2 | 8.59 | 10.8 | 9.97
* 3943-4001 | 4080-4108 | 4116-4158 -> 0.0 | 8.38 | 11.5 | 10.7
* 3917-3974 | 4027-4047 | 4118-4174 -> -4.7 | 6.25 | 11.4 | 8.61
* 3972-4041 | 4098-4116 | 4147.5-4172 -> 1.5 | 10.5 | 11.5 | 11.1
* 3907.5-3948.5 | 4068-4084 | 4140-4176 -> -1.8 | 6.68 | 11.3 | 9.64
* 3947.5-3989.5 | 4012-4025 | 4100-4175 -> -3.7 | 7.78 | 11.2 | 8.78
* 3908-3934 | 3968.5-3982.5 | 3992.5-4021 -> 3.8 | 7.14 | 11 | 9.61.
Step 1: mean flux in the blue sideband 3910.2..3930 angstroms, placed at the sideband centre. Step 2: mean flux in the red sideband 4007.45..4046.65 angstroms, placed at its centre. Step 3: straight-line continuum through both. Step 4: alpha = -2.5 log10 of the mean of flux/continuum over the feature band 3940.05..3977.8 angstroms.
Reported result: 0.28 mag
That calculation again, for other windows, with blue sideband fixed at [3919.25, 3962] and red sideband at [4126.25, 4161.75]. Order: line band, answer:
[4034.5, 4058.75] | -0.18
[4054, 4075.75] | -0.11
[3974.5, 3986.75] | -0.24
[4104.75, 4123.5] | -0.06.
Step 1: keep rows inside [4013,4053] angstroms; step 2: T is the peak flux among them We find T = 12.3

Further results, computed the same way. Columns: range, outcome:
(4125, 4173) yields 12.2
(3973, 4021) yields 11.9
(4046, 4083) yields 11.7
